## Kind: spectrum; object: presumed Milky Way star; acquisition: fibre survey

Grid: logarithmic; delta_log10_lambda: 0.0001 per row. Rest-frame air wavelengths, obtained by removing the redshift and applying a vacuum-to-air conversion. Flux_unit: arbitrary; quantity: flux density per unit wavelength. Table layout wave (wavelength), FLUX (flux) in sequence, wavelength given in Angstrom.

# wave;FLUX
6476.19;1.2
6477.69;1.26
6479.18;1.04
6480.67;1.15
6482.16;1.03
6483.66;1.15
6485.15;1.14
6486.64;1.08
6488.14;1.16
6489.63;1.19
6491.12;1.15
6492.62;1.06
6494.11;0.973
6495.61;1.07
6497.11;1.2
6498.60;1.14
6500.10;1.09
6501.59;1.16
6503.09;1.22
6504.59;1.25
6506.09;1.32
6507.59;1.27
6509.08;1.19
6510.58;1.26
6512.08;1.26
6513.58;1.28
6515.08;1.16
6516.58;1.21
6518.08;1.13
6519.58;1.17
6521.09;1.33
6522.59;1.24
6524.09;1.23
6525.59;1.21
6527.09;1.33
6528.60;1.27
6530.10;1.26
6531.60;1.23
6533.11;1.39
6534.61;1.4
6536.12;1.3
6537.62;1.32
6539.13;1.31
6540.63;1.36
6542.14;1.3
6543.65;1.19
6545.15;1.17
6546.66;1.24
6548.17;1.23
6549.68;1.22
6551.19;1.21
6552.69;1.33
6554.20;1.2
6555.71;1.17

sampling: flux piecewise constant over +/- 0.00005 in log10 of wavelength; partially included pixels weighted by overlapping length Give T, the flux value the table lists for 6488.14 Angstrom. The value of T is 1.16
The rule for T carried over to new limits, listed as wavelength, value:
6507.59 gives 1.27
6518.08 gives 1.13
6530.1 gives 1.26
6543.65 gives 1.19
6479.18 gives 1.04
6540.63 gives 1.36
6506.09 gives 1.32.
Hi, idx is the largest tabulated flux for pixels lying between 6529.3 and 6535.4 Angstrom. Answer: 1.4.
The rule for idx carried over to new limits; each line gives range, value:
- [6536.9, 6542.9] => 1.36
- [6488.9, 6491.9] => 1.19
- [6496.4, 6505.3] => 1.25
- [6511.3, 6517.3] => 1.28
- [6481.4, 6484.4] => 1.15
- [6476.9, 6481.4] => 1.26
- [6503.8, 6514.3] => 1.32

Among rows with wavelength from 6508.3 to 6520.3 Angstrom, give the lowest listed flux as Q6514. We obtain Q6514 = 1.13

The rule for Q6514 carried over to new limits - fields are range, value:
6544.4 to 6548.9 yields 1.17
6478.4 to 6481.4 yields 1.04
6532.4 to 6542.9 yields 1.3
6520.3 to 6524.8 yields 1.23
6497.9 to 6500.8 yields 1.09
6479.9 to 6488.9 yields 1.03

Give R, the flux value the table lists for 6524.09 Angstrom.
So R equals 1.23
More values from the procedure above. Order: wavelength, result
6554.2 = 1.2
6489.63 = 1.19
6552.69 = 1.33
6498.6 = 1.14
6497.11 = 1.2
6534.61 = 1.4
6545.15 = 1.17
